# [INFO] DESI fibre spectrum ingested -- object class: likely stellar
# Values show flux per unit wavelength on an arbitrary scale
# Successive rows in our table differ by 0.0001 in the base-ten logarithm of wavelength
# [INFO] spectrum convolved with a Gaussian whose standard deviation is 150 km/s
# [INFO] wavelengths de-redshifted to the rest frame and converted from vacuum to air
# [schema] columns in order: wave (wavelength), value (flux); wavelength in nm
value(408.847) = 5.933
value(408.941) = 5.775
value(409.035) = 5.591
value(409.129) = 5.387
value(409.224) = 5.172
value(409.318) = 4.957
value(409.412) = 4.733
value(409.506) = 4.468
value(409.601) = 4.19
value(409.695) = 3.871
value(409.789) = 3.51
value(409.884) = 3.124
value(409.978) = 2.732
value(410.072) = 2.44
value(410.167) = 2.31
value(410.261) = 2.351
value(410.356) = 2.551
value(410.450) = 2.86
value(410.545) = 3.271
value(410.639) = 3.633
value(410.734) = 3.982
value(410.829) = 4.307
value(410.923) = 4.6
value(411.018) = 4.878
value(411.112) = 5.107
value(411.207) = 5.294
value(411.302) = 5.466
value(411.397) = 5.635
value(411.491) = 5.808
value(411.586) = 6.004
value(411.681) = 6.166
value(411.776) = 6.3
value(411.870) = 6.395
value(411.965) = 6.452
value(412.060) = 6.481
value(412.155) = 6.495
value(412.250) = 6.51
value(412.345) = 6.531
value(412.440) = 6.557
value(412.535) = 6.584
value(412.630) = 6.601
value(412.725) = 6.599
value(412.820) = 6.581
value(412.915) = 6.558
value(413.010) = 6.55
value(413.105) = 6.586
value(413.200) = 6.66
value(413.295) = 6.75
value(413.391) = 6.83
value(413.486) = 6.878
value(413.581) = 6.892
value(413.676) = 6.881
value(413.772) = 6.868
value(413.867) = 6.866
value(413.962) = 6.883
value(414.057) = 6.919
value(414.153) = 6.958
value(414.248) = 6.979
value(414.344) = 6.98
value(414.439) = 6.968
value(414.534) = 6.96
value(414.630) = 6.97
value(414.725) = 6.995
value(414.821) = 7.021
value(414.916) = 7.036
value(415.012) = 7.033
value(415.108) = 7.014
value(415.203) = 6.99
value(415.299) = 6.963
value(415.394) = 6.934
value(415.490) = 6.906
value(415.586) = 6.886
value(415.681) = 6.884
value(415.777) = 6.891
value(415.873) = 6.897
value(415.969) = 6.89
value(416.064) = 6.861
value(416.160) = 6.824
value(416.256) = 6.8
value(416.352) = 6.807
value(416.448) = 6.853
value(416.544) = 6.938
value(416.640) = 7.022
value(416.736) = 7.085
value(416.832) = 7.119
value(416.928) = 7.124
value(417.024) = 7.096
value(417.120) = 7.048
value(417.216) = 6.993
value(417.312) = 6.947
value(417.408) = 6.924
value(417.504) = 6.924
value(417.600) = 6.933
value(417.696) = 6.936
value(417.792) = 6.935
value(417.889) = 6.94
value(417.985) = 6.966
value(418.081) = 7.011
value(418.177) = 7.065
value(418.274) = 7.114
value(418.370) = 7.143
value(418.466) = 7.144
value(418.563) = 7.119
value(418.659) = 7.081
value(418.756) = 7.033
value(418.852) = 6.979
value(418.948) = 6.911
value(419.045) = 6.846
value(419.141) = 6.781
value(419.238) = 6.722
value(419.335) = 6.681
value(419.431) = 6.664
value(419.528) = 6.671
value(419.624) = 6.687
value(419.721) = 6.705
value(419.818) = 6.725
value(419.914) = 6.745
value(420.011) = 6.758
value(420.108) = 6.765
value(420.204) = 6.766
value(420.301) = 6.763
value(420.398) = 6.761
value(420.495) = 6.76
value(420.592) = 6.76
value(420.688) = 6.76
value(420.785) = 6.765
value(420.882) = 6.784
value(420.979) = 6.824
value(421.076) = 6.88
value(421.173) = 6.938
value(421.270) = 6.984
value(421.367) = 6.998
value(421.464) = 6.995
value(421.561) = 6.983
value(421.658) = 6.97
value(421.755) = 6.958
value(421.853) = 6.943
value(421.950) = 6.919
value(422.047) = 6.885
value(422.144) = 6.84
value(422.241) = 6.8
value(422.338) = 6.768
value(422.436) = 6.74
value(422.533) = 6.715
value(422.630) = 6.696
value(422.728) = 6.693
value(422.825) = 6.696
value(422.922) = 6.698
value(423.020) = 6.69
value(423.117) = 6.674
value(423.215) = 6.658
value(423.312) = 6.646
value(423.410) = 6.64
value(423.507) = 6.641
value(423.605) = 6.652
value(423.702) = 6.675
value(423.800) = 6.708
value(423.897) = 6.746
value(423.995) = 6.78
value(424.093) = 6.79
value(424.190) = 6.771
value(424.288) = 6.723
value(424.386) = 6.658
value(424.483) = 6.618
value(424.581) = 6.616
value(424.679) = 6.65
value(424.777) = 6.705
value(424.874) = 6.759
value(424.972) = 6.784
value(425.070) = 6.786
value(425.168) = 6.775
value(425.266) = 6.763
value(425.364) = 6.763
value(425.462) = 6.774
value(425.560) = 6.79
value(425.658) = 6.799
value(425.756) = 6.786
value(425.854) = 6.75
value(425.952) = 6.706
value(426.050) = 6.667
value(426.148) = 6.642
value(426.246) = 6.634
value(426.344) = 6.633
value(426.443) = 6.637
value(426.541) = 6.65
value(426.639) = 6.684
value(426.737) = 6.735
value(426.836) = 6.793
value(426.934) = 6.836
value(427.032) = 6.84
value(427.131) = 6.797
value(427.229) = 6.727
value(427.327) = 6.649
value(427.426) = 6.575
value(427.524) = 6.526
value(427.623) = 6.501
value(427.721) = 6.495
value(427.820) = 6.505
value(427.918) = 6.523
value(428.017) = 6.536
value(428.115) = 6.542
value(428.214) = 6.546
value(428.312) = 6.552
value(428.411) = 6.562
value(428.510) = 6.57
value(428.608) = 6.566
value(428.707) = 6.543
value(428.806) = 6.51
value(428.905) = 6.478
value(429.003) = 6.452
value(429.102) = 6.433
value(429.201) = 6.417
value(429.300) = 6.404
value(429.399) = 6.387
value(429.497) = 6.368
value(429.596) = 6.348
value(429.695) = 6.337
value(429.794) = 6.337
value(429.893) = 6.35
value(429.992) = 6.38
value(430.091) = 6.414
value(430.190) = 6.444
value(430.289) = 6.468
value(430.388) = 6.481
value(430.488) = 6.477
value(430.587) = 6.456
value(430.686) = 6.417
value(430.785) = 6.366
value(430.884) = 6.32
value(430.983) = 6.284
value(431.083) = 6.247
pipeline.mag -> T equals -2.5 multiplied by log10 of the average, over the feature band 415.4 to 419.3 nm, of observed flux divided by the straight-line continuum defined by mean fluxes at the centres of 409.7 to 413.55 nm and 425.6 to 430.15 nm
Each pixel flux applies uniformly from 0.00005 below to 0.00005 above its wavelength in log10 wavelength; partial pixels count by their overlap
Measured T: -0.211 mag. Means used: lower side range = 5.27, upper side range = 6.57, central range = 6.96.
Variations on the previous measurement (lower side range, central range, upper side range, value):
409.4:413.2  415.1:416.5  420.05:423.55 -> -0.187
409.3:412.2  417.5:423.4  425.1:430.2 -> -0.199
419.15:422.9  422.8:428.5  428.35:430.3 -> -0.013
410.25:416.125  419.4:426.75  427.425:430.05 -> -0.062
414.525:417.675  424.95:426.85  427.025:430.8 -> -0.020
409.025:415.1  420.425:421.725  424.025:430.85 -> -0.112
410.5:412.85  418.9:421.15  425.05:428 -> -0.086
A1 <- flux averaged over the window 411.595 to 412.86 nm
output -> 6.47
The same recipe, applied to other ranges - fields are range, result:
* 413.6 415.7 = 6.95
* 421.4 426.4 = 6.75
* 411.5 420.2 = 6.83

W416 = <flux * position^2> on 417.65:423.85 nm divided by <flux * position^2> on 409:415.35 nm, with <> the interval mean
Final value 1.25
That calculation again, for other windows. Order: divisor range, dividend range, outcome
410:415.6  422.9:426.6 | 1.18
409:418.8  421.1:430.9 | 1.14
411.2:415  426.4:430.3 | 1.06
